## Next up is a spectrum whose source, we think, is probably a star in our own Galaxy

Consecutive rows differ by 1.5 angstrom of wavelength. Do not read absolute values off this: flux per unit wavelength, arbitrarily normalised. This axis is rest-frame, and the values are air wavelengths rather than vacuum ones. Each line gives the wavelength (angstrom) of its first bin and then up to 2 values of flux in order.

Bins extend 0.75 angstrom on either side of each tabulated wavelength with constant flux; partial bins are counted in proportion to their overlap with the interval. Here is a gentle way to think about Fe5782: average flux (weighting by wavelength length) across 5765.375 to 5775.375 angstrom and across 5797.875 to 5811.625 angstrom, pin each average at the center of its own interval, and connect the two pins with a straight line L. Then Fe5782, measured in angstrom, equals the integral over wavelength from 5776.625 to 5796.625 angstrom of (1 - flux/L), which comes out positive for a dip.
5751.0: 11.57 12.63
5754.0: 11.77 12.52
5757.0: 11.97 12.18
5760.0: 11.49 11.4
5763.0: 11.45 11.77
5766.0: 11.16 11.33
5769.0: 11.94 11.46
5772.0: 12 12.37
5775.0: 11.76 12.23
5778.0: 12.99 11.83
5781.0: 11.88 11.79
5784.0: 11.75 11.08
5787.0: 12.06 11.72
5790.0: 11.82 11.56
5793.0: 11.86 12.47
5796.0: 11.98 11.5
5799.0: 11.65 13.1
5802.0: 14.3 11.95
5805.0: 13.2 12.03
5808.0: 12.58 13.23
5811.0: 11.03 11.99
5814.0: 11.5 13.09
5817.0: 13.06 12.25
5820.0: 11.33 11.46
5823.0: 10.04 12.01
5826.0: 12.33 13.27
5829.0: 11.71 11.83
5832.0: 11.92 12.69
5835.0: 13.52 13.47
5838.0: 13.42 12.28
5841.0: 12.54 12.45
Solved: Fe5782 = 0.3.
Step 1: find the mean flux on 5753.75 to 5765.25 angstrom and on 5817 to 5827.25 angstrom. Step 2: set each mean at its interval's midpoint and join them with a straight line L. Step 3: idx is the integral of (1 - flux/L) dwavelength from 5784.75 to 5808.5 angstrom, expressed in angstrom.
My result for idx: -0.8 angstrom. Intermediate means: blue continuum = 11.8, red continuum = 11.8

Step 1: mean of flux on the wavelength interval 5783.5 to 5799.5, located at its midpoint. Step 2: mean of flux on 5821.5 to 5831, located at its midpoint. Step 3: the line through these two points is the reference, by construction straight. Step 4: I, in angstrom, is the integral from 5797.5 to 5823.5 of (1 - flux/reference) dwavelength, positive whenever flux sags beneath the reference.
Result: -0.9 angstrom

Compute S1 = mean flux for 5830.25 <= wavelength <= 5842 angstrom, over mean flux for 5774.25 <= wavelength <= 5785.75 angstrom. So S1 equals 1.1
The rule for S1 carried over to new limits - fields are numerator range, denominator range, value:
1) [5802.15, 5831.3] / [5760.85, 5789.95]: 1.03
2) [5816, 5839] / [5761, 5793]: 1.04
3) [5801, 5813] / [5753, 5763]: 1.06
